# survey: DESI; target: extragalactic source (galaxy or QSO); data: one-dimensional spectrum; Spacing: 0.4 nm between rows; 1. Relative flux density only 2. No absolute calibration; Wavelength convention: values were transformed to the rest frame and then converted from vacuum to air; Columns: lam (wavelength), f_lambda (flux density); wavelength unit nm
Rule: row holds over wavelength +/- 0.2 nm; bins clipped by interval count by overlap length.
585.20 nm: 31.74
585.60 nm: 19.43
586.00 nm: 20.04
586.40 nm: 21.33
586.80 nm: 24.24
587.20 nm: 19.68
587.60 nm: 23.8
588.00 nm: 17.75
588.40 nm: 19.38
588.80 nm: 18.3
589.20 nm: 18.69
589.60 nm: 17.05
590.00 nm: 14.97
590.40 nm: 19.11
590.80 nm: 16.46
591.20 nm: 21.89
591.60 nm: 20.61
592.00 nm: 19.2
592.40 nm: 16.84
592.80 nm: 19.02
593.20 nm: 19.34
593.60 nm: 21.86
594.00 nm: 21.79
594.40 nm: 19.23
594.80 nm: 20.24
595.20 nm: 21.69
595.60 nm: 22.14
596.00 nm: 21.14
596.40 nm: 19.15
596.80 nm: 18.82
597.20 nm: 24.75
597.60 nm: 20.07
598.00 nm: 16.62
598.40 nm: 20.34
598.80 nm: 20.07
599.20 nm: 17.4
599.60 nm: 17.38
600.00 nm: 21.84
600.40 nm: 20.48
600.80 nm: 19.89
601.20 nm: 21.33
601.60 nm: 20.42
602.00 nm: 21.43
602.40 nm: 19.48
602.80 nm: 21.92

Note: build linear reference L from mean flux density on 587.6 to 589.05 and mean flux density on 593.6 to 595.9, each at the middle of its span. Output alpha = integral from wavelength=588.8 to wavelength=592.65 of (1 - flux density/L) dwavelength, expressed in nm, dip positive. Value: 0.309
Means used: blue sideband 19.2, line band 18.3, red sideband 21.1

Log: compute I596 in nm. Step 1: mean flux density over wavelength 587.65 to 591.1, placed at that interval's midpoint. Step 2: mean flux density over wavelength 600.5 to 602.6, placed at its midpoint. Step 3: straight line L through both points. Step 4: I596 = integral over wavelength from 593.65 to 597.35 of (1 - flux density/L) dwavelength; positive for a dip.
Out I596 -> -0.32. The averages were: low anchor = 18.1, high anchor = 20.5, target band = 21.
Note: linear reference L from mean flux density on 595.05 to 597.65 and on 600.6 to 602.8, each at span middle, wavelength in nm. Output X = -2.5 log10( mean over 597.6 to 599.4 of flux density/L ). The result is 0.12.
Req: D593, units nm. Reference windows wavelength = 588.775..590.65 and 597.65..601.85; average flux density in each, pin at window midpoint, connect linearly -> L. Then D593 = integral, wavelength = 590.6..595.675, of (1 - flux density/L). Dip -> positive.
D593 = -0.48 nm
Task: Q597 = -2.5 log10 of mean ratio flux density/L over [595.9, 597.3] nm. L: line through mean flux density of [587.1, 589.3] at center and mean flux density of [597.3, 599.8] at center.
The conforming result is -0.090 mag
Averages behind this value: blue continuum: 19.6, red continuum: 18.9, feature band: 20.7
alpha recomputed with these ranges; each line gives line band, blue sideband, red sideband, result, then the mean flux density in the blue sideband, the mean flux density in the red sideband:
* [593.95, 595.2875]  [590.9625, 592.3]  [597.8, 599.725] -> -0.08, 20.2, 18.4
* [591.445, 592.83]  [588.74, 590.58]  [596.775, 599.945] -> -0.06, 17.6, 19.6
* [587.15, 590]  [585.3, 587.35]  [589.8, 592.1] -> 0.18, 21.5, 18.7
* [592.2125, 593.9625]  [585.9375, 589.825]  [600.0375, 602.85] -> 0.07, 20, 20.7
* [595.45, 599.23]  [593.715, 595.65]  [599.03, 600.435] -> -0.02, 21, 19.2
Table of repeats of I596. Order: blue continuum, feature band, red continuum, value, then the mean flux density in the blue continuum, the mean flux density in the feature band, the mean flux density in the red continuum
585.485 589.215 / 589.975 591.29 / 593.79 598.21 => 0.14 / 20.4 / 18.2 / 20.5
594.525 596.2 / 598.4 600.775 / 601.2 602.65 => 0.15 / 21.2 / 19.5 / 20.6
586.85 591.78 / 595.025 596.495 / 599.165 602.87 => -0.11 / 19.1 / 21.2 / 20.2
